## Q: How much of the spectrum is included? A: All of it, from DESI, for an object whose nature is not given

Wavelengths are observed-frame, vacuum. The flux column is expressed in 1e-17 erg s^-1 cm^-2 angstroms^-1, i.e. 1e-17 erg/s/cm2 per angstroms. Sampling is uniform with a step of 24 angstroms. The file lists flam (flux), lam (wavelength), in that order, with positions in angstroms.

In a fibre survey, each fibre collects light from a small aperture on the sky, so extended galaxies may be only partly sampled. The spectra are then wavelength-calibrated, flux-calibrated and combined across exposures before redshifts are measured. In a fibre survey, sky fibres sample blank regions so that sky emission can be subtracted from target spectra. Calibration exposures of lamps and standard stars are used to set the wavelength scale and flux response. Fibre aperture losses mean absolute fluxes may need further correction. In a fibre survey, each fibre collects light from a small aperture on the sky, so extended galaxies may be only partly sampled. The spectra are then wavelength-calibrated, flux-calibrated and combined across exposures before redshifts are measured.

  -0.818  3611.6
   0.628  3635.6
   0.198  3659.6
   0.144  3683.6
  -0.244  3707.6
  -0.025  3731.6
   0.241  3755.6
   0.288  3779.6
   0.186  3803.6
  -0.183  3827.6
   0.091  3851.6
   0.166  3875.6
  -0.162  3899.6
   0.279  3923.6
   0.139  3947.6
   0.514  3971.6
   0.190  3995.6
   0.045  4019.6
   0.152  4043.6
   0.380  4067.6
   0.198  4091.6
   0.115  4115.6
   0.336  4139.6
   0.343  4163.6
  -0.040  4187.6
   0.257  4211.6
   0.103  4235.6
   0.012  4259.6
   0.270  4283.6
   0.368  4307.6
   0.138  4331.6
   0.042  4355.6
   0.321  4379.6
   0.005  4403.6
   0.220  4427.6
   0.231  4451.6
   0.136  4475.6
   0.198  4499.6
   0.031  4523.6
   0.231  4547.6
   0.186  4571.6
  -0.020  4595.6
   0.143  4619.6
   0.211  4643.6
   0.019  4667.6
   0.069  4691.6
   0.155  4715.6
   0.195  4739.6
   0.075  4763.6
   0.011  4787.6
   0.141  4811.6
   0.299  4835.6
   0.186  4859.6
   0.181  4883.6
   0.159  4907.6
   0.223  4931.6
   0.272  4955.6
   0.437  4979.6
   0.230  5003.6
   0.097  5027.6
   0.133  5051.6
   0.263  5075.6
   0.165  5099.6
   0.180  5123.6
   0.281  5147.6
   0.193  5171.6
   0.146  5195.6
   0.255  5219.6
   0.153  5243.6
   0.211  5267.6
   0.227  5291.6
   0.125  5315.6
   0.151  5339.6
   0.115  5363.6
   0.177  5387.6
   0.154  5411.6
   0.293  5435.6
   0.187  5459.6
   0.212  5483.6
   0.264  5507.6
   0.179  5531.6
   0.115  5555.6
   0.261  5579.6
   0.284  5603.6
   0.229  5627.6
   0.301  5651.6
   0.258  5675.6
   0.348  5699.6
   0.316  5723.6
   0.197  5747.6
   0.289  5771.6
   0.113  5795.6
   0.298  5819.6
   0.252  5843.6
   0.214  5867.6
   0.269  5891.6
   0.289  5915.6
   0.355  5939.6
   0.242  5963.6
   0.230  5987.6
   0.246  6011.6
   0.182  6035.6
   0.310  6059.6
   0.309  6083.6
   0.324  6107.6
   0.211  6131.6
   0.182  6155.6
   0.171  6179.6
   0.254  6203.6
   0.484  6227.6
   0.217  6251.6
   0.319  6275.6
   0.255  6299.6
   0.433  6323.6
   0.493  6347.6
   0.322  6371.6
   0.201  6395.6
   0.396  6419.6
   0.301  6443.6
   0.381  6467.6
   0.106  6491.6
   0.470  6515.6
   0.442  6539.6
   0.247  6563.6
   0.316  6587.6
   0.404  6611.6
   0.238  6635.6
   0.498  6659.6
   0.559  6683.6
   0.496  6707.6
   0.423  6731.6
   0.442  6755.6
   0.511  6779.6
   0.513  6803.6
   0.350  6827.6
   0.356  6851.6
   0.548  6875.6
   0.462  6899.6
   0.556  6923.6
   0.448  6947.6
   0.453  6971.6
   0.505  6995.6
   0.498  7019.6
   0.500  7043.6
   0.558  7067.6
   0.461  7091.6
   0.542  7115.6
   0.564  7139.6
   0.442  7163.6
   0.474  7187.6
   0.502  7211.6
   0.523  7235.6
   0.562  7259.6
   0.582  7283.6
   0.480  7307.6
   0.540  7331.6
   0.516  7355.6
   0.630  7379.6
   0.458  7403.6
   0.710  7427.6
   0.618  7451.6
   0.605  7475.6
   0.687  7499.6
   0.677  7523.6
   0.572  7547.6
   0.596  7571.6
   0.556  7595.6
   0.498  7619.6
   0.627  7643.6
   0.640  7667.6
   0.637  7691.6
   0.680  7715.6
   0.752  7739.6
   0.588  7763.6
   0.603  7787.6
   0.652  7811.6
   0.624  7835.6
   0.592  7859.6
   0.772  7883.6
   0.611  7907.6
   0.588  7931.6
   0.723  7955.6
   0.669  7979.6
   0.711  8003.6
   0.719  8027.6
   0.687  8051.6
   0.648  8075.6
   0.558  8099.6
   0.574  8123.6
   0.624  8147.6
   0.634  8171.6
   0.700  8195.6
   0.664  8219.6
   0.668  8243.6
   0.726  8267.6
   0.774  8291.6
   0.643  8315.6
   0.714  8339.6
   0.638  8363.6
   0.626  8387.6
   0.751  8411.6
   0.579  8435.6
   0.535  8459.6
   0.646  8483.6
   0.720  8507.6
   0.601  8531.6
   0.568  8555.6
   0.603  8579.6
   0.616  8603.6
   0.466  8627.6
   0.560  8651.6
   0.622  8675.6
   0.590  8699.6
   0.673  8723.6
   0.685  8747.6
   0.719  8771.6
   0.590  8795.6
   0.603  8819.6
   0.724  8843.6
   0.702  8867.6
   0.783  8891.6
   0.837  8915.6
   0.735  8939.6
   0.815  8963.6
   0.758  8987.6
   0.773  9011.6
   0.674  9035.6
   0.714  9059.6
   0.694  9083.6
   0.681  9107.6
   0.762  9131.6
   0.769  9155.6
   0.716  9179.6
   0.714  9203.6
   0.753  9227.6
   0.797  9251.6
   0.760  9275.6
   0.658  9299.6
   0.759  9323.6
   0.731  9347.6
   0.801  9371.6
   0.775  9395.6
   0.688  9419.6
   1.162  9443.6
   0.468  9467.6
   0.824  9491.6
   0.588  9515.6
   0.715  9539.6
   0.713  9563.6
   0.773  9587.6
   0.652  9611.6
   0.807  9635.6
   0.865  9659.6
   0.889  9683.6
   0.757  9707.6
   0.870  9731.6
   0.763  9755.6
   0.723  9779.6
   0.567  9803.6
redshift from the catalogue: 0.67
